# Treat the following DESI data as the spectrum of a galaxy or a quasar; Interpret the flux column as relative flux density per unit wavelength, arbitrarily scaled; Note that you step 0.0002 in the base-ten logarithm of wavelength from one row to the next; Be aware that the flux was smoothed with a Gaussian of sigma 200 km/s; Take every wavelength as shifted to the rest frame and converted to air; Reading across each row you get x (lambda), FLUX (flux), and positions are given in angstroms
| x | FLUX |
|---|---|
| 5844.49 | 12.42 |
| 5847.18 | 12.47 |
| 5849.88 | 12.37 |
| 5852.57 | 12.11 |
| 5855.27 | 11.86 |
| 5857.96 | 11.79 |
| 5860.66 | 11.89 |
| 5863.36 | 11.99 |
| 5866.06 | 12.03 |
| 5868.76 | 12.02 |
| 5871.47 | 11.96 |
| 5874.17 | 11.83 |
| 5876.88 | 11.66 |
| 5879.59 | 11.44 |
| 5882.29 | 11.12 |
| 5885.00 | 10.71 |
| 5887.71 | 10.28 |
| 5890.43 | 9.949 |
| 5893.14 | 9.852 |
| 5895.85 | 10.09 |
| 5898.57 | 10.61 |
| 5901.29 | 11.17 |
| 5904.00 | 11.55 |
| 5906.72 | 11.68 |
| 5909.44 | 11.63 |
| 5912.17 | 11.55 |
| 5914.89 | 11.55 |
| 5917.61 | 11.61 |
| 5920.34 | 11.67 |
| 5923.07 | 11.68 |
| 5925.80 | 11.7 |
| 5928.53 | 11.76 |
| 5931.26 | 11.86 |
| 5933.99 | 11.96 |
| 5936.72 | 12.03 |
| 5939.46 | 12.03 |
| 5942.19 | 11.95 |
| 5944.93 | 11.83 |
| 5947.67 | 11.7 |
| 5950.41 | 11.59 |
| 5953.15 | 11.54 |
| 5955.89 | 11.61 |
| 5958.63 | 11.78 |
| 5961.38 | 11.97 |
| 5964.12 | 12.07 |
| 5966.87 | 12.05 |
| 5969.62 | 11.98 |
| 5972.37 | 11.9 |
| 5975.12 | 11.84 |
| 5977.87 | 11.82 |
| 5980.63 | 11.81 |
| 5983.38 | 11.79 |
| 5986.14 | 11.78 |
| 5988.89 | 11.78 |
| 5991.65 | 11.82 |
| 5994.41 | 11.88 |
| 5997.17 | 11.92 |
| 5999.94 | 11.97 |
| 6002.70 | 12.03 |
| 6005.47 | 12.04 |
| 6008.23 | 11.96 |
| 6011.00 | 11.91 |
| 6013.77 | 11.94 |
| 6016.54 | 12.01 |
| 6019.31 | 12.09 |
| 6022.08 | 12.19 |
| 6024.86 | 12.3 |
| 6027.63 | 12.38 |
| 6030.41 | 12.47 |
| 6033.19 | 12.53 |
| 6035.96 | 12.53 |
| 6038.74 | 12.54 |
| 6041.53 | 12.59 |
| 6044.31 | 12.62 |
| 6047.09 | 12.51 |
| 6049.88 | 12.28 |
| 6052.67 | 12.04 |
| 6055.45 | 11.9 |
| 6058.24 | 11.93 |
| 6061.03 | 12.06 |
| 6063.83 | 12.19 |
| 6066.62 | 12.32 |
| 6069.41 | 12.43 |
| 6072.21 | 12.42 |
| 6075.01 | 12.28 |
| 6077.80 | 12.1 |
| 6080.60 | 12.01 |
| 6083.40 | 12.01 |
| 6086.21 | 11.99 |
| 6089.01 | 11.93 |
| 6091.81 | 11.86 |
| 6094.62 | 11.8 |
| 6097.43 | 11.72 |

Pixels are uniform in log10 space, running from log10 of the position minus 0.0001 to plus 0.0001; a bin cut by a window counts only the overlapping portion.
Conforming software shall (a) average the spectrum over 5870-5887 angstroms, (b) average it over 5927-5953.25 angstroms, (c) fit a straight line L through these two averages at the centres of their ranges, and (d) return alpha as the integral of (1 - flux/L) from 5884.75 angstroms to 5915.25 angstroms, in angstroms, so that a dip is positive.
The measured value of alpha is 1.8 angstroms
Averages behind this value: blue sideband 11.4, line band 10.9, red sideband 11.8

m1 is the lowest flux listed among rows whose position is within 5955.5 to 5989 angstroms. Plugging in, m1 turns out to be 11.61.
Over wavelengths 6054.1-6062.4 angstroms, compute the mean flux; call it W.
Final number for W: 12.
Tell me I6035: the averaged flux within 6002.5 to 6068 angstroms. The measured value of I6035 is 12.2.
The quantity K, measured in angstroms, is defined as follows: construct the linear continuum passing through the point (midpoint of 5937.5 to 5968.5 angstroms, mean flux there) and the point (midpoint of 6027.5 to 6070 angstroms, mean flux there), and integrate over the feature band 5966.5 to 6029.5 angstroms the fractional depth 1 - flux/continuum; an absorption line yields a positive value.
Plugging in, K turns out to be 0.52 angstroms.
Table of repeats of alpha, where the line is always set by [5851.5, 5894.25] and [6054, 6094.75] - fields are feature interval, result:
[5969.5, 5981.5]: -0.1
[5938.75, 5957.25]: -0.1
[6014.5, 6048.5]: -1.3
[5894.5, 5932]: 0.4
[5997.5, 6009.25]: -0.1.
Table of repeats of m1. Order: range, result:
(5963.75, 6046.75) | 11.78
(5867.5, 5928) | 9.852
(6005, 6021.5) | 11.91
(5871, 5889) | 10.28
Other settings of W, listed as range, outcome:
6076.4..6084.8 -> 12.1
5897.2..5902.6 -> 10.9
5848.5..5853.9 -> 12.2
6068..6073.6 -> 12.4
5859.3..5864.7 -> 11.9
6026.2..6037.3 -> 12.5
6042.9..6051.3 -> 12.5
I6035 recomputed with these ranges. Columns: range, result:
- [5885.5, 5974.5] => 11.5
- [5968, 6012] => 11.9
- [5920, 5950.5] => 11.8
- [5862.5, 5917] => 11.2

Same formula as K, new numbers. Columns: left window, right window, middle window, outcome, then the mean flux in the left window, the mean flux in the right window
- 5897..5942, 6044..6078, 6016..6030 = -0.18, 11.6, 12.2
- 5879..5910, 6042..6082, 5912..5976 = -3.29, 10.8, 12.2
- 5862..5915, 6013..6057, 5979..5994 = 0.19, 11.2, 12.3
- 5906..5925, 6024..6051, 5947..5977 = 0.31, 11.6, 12.5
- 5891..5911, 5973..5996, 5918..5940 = -1.18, 10.9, 11.8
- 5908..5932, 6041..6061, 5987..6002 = 0.14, 11.7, 12.2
